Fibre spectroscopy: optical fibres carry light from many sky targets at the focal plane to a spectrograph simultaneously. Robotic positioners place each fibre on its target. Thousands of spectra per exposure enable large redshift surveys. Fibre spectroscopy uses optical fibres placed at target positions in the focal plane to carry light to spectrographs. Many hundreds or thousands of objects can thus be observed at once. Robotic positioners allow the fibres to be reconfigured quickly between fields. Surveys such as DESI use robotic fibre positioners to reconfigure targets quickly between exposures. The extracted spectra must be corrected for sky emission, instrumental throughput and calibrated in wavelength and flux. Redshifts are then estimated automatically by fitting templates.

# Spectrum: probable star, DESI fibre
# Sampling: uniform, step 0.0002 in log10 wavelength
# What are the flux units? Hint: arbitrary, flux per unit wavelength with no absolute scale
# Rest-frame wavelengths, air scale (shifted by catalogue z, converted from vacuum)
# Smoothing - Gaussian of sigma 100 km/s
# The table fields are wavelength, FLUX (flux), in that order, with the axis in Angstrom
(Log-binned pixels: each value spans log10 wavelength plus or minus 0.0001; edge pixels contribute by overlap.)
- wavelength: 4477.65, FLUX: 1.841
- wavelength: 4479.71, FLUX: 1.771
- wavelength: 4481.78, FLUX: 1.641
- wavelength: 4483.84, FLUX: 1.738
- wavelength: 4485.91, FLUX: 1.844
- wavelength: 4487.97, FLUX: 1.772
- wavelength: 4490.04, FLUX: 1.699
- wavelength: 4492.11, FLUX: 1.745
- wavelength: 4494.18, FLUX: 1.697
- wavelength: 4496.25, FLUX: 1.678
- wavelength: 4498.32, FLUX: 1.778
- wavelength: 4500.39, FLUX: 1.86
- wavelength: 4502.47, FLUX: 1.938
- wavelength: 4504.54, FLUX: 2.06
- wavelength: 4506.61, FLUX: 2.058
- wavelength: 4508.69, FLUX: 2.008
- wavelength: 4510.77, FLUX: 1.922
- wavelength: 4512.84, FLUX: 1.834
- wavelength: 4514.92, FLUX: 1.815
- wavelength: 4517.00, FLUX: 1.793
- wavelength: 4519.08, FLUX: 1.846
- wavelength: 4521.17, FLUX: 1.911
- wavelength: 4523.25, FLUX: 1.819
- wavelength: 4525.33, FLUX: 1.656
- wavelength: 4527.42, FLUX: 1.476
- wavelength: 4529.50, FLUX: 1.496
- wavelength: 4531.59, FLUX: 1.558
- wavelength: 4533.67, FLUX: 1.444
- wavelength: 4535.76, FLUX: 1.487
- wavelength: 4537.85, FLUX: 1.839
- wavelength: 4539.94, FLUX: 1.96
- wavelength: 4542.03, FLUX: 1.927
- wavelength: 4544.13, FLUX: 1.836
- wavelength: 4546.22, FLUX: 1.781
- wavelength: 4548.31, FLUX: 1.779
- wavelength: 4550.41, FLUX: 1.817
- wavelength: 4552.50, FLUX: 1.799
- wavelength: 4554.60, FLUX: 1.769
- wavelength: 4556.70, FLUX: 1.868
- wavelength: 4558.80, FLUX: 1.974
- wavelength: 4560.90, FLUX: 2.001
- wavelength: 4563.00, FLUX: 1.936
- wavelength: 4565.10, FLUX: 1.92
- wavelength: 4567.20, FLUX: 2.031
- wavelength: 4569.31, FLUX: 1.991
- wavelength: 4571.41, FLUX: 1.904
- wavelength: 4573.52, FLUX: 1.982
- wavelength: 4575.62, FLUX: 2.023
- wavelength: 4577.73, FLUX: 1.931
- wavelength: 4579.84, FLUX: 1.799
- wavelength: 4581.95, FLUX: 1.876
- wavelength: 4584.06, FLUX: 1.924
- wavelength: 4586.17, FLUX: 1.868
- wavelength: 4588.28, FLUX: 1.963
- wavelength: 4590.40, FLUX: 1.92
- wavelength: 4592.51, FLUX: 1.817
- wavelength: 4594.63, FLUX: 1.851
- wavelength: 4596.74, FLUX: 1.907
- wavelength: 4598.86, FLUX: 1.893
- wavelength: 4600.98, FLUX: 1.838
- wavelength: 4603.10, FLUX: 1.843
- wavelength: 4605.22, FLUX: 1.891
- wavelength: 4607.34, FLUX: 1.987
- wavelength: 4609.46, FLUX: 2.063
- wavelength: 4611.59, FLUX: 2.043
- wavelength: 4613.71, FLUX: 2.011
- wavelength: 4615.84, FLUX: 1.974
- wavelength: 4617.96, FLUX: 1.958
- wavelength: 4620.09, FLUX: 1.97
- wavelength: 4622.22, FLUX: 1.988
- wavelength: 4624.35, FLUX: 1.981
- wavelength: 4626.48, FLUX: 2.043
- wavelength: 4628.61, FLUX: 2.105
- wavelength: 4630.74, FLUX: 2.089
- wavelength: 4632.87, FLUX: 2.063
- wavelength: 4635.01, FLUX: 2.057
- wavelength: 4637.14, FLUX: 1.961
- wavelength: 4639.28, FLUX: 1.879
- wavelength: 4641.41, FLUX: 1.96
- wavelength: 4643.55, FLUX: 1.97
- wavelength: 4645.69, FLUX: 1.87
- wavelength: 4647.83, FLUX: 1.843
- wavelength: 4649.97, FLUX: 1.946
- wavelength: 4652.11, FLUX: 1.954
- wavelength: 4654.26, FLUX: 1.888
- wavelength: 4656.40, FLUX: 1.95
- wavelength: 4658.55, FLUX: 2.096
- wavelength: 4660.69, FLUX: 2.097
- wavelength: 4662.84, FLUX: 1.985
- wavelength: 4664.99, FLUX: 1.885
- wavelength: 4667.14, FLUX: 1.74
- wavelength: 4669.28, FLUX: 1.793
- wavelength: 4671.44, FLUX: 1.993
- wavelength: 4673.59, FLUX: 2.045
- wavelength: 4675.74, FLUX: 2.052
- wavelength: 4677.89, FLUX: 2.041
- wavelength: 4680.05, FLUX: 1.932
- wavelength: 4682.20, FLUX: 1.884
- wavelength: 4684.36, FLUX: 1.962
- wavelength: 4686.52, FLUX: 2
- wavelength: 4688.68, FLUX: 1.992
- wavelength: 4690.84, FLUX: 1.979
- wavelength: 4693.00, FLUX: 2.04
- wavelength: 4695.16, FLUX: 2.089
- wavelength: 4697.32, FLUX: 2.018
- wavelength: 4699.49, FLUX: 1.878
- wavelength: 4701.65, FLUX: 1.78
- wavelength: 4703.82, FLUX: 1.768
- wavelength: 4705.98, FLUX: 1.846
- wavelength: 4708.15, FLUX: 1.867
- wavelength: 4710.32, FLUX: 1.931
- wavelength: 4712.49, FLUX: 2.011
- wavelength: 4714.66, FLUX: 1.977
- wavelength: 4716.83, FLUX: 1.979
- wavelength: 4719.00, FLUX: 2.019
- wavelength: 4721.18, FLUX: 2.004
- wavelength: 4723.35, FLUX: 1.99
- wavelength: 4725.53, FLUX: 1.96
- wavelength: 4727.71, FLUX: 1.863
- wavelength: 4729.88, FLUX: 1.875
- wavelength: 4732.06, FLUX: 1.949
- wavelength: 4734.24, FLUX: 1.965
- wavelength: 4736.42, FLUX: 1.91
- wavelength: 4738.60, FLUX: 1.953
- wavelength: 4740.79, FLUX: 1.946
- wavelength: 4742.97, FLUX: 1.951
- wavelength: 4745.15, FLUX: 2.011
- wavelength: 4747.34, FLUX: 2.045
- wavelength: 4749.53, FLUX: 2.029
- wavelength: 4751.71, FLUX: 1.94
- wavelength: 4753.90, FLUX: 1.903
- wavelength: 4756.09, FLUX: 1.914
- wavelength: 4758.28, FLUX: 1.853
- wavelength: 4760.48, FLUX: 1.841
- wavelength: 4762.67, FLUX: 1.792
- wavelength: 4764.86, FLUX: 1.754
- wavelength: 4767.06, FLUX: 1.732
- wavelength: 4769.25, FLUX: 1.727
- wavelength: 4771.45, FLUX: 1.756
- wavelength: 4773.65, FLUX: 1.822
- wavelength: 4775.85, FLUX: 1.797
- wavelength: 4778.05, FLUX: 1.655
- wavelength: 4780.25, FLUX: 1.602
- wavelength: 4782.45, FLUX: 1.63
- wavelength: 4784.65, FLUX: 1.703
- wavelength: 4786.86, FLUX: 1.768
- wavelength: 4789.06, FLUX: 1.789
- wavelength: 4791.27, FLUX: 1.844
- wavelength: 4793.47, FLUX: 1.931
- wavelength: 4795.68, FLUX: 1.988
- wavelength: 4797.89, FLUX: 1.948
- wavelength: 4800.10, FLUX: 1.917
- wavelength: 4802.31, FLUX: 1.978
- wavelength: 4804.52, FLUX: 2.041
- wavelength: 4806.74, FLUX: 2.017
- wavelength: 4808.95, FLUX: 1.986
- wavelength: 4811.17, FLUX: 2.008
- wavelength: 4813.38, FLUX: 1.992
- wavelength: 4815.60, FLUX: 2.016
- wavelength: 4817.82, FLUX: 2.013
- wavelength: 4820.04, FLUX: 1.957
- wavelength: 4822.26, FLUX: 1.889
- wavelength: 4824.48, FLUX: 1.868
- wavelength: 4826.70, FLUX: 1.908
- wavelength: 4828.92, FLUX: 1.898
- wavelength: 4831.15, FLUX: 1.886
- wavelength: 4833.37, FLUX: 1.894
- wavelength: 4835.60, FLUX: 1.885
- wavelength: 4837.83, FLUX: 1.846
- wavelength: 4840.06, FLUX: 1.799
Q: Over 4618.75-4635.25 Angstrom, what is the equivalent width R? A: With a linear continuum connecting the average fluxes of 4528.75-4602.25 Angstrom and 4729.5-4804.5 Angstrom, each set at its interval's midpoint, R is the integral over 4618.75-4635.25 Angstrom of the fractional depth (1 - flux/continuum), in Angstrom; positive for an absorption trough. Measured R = -1.61 Angstrom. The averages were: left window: 1.85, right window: 1.86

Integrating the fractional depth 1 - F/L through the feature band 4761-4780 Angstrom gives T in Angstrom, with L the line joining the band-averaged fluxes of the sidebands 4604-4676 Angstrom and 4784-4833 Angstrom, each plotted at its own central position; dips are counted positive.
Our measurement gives 1.8 Angstrom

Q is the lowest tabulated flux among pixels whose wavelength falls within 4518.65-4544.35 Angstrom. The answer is 1.444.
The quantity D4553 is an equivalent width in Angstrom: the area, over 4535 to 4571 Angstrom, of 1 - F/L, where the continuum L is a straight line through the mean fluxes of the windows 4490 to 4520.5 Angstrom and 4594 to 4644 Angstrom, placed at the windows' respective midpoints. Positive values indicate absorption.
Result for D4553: 0.7 Angstrom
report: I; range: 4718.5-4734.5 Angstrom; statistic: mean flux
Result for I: 1.95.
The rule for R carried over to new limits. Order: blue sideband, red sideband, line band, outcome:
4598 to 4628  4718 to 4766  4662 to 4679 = 0.1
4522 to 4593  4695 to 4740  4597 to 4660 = -3.2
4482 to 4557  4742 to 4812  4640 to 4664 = -1.8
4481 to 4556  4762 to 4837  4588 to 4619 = -2.1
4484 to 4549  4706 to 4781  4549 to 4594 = -2.5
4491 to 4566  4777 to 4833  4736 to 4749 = -0.7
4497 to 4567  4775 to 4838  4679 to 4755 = -3.5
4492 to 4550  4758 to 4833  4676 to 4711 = -2.0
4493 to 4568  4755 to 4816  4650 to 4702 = -3.7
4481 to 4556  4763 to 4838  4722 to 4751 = -1.7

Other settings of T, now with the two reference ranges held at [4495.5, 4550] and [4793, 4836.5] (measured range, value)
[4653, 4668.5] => -0.7 Angstrom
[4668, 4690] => -1.1 Angstrom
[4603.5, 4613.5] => -0.8 Angstrom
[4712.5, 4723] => -0.5 Angstrom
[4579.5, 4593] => -0.5 Angstrom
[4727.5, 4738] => -0.1 Angstrom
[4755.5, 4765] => 0.4 Angstrom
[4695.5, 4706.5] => 0.1 Angstrom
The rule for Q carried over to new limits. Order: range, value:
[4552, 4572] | 1.769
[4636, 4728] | 1.74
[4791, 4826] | 1.844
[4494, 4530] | 1.476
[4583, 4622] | 1.817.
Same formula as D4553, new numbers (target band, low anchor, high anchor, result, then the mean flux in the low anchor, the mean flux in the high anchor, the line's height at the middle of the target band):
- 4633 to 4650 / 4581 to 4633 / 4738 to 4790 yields -0.1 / 1.95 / 1.83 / 1.93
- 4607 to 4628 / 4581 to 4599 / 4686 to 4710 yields -1.1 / 1.89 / 1.93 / 1.9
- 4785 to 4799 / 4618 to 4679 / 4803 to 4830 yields 0.7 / 1.97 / 1.97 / 1.97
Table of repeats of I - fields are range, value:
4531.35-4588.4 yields 1.86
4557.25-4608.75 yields 1.92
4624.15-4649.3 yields 1.98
